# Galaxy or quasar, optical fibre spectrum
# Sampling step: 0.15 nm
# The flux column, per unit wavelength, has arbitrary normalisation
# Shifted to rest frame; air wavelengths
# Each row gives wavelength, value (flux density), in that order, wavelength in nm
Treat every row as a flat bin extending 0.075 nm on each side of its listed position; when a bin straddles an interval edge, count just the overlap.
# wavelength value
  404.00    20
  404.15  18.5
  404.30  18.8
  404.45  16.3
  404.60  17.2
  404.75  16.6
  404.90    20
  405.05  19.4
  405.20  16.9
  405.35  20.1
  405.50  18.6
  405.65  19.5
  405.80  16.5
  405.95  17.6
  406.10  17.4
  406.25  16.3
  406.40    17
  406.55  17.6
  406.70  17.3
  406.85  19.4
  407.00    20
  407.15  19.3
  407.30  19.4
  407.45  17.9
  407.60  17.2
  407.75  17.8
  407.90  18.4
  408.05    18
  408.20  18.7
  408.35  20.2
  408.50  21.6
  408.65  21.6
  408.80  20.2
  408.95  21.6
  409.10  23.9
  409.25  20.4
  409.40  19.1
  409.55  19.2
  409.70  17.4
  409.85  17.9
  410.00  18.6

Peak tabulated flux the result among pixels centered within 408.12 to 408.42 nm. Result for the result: 20.2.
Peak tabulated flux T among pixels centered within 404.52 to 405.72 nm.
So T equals 20.1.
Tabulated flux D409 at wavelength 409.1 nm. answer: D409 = 23.9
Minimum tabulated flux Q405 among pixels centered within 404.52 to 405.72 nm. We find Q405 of 16.6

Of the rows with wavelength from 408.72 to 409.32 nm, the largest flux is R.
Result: 23.9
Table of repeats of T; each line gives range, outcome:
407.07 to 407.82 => 19.4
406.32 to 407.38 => 20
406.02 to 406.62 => 17.6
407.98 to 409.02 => 21.6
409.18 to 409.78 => 20.4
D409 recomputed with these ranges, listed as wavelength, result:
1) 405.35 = 20.1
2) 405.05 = 19.4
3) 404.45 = 16.3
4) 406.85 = 19.4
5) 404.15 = 18.5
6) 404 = 20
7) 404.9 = 20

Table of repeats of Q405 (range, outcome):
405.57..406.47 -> 16.3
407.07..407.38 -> 19.3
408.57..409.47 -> 19.1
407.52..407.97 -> 17.2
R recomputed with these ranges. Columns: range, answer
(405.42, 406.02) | 19.5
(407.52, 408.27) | 18.7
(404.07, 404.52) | 18.8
